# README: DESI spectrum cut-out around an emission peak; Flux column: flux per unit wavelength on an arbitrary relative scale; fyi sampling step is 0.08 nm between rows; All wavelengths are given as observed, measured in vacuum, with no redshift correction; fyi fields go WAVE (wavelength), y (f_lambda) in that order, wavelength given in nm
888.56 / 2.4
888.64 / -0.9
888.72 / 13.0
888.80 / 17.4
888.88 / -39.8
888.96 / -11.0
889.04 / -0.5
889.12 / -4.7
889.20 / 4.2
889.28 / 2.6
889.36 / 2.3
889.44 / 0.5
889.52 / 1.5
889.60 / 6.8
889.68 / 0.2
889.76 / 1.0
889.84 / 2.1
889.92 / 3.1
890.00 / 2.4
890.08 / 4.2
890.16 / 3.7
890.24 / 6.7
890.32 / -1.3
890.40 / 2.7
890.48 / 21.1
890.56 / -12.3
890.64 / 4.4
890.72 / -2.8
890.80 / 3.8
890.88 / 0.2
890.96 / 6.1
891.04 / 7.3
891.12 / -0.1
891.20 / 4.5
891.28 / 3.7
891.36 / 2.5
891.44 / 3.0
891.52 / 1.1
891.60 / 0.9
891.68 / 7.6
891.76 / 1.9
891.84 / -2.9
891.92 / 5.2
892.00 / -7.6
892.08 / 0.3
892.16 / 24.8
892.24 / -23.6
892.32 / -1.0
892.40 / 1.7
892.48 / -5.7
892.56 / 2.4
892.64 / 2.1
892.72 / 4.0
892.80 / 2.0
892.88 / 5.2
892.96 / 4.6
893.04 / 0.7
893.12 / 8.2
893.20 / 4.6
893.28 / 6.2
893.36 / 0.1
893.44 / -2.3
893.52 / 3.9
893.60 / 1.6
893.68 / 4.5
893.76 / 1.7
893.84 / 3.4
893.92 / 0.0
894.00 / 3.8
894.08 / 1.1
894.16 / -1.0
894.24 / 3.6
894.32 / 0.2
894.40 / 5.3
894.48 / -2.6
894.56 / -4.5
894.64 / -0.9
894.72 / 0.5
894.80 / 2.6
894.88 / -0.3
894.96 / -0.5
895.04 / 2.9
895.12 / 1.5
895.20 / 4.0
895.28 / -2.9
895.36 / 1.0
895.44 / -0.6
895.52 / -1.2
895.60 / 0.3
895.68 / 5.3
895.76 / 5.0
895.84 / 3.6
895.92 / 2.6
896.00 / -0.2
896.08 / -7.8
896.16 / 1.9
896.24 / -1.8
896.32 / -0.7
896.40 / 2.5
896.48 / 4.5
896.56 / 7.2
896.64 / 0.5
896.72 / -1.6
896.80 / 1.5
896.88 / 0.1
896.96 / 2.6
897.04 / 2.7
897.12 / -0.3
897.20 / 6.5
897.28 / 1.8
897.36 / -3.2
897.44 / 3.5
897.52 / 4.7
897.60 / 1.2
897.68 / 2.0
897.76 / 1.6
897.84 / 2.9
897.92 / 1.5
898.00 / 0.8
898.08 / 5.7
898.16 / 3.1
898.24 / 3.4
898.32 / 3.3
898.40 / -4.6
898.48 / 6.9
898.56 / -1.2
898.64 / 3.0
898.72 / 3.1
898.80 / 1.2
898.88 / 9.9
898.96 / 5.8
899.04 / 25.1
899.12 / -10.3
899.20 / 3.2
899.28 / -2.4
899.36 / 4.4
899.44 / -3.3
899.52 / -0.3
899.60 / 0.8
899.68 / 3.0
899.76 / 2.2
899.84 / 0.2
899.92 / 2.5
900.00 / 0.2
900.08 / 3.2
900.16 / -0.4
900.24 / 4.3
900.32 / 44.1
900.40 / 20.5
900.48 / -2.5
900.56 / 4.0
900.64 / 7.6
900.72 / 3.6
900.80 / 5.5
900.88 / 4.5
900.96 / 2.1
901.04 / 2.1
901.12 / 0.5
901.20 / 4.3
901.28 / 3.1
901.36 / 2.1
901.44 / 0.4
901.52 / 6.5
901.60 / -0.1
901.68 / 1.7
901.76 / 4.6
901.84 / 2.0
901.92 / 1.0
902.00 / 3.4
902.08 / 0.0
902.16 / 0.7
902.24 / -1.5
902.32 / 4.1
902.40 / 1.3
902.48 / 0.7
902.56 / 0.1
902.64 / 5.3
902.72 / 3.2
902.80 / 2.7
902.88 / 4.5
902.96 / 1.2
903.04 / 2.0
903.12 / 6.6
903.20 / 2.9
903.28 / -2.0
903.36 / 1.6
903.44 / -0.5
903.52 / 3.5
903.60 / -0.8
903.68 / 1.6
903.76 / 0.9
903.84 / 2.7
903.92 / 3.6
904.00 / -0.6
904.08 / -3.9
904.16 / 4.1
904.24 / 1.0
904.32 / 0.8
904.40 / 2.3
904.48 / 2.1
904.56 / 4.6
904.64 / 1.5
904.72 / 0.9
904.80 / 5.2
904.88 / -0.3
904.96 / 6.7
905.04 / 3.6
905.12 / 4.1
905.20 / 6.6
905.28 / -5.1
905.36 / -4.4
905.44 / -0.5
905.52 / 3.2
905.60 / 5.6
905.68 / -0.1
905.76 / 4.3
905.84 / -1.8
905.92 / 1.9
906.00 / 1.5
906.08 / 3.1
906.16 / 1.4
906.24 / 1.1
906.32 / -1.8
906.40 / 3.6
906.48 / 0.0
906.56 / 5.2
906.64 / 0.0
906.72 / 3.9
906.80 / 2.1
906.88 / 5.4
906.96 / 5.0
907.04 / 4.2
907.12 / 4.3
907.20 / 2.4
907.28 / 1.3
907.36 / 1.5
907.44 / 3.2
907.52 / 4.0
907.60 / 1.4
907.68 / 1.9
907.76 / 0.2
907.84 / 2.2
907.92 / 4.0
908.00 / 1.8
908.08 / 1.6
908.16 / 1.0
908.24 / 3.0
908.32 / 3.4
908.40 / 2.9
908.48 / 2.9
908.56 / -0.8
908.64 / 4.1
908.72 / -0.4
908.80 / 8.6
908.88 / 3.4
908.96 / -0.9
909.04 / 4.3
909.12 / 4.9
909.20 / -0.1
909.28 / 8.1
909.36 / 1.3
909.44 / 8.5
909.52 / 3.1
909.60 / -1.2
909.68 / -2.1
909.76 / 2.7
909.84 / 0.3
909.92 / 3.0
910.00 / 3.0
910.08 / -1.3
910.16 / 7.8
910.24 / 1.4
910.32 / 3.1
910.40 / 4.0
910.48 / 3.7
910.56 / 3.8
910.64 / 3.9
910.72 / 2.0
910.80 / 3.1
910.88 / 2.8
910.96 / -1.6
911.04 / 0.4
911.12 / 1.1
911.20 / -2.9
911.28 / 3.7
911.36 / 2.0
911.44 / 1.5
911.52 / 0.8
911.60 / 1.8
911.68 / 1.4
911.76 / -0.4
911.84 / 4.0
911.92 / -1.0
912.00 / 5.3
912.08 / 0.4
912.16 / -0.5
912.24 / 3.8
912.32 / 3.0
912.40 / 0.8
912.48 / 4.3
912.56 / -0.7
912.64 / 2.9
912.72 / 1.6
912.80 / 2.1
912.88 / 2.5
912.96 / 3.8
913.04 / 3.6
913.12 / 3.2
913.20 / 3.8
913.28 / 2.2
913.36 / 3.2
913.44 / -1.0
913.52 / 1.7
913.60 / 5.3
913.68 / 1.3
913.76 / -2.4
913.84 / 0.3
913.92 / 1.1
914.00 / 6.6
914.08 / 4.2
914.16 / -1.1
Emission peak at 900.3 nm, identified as H-beta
